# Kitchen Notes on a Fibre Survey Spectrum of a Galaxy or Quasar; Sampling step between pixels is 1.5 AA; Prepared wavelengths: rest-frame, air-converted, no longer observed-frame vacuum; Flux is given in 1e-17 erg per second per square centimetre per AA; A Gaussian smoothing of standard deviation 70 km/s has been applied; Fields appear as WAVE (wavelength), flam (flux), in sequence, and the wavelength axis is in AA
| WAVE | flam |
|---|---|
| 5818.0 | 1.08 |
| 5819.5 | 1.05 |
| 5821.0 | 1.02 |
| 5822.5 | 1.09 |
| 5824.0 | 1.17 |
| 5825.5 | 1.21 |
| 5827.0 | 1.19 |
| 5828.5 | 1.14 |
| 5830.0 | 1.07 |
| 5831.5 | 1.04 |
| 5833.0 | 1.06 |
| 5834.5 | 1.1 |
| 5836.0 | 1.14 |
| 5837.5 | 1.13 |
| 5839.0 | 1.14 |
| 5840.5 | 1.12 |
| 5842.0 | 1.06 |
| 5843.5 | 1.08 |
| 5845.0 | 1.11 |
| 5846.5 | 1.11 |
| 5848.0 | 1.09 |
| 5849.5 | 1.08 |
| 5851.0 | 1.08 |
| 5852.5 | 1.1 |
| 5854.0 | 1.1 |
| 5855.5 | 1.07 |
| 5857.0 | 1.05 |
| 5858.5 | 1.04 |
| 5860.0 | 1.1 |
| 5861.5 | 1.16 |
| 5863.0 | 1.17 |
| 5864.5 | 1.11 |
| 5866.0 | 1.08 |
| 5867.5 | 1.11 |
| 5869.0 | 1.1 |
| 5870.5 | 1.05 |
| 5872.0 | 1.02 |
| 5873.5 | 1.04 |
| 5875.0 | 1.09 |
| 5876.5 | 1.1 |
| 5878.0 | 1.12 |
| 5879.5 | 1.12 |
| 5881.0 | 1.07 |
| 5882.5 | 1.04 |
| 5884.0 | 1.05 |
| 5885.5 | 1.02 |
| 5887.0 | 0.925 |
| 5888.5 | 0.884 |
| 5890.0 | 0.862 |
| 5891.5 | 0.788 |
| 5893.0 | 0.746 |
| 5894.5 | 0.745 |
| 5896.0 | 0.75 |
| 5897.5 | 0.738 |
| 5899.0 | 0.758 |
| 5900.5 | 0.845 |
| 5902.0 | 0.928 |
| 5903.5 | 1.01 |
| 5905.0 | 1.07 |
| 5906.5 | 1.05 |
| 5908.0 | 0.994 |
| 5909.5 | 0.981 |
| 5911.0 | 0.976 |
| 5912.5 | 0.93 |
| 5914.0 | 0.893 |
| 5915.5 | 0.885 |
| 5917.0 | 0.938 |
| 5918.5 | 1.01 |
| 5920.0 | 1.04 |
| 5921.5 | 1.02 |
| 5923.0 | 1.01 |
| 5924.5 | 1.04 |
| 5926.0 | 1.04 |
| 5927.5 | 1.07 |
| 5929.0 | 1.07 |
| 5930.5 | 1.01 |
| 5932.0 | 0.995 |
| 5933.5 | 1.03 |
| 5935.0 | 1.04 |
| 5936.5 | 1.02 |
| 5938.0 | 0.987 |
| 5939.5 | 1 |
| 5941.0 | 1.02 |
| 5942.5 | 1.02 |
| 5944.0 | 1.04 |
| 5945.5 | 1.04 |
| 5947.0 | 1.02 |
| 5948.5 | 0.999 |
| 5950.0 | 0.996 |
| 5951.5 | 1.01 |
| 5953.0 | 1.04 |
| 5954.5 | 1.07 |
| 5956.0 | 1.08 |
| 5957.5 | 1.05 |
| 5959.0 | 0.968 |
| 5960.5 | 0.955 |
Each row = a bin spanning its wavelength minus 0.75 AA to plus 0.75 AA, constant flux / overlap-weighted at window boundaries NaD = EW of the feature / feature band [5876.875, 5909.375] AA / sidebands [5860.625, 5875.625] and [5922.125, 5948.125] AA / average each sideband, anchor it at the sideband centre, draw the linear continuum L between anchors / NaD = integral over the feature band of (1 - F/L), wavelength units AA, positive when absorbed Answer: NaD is 4.1 AA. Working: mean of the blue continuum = 1.09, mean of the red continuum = 1.03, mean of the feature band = 0.932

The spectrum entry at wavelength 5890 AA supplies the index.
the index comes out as 0.862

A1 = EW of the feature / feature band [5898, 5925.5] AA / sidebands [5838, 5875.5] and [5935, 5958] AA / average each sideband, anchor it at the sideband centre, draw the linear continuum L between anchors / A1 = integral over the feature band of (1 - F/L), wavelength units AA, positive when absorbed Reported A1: 2.3 AA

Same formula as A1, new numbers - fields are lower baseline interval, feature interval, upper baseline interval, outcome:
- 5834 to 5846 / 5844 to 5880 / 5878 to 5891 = -1.25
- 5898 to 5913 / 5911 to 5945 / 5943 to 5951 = -0.57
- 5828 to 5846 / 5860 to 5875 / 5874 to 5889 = -0.45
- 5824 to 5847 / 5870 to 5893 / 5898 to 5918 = 0.07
